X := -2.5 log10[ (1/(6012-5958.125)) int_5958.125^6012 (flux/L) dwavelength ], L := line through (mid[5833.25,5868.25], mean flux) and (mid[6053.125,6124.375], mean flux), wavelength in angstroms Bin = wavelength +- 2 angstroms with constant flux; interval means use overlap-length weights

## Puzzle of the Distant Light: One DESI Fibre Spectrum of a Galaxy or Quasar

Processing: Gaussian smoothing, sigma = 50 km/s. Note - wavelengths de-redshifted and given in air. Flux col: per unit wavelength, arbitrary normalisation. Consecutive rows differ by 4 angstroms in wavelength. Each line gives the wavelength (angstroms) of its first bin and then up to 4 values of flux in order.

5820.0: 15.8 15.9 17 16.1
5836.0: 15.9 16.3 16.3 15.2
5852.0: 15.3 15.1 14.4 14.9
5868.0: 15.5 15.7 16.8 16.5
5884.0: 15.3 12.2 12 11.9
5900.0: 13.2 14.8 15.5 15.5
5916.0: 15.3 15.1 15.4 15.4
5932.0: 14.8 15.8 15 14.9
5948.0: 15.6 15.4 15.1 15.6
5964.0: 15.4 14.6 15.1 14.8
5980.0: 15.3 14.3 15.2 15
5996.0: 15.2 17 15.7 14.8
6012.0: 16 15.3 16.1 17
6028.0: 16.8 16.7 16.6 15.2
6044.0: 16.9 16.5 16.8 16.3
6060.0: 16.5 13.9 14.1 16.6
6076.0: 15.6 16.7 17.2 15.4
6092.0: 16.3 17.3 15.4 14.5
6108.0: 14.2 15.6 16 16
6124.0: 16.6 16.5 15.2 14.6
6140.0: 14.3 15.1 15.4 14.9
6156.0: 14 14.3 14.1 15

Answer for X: 0.03 mag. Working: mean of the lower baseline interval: 15.4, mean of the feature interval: 15.3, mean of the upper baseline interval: 15.8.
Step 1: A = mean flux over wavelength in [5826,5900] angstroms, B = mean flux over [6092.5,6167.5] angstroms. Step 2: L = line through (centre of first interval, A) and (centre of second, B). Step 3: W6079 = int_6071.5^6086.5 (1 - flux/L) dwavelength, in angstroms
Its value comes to -1.25 angstroms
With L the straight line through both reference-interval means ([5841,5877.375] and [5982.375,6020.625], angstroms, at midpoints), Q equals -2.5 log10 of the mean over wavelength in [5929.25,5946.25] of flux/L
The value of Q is 0.02 mag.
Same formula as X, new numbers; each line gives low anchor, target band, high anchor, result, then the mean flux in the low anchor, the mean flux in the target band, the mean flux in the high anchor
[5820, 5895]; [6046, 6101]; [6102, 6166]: -0.06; 15.3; 16.1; 15.1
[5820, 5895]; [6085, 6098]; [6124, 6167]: -0.10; 15.3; 16.4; 14.9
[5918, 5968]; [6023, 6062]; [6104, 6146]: -0.08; 15.3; 16.5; 15.4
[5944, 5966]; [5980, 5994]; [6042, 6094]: 0.05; 15.4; 14.9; 16.1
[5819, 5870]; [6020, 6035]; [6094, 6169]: -0.09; 15.7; 16.7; 15.2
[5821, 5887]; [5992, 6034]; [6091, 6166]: -0.04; 15.7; 16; 15.3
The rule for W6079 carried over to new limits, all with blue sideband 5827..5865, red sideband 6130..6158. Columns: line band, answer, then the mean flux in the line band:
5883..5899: 2.9 angstroms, 12.7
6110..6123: -0.9 angstroms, 15.9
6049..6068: -0.9 angstroms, 15.7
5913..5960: 0.3 angstroms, 15.3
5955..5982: 0.3 angstroms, 15.1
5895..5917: 1.5 angstroms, 14.4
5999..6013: -0.6 angstroms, 15.8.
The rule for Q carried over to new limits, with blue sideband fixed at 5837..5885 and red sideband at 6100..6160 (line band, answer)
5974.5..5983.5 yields 0.04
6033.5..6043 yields -0.05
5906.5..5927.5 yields 0.01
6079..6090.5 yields -0.08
